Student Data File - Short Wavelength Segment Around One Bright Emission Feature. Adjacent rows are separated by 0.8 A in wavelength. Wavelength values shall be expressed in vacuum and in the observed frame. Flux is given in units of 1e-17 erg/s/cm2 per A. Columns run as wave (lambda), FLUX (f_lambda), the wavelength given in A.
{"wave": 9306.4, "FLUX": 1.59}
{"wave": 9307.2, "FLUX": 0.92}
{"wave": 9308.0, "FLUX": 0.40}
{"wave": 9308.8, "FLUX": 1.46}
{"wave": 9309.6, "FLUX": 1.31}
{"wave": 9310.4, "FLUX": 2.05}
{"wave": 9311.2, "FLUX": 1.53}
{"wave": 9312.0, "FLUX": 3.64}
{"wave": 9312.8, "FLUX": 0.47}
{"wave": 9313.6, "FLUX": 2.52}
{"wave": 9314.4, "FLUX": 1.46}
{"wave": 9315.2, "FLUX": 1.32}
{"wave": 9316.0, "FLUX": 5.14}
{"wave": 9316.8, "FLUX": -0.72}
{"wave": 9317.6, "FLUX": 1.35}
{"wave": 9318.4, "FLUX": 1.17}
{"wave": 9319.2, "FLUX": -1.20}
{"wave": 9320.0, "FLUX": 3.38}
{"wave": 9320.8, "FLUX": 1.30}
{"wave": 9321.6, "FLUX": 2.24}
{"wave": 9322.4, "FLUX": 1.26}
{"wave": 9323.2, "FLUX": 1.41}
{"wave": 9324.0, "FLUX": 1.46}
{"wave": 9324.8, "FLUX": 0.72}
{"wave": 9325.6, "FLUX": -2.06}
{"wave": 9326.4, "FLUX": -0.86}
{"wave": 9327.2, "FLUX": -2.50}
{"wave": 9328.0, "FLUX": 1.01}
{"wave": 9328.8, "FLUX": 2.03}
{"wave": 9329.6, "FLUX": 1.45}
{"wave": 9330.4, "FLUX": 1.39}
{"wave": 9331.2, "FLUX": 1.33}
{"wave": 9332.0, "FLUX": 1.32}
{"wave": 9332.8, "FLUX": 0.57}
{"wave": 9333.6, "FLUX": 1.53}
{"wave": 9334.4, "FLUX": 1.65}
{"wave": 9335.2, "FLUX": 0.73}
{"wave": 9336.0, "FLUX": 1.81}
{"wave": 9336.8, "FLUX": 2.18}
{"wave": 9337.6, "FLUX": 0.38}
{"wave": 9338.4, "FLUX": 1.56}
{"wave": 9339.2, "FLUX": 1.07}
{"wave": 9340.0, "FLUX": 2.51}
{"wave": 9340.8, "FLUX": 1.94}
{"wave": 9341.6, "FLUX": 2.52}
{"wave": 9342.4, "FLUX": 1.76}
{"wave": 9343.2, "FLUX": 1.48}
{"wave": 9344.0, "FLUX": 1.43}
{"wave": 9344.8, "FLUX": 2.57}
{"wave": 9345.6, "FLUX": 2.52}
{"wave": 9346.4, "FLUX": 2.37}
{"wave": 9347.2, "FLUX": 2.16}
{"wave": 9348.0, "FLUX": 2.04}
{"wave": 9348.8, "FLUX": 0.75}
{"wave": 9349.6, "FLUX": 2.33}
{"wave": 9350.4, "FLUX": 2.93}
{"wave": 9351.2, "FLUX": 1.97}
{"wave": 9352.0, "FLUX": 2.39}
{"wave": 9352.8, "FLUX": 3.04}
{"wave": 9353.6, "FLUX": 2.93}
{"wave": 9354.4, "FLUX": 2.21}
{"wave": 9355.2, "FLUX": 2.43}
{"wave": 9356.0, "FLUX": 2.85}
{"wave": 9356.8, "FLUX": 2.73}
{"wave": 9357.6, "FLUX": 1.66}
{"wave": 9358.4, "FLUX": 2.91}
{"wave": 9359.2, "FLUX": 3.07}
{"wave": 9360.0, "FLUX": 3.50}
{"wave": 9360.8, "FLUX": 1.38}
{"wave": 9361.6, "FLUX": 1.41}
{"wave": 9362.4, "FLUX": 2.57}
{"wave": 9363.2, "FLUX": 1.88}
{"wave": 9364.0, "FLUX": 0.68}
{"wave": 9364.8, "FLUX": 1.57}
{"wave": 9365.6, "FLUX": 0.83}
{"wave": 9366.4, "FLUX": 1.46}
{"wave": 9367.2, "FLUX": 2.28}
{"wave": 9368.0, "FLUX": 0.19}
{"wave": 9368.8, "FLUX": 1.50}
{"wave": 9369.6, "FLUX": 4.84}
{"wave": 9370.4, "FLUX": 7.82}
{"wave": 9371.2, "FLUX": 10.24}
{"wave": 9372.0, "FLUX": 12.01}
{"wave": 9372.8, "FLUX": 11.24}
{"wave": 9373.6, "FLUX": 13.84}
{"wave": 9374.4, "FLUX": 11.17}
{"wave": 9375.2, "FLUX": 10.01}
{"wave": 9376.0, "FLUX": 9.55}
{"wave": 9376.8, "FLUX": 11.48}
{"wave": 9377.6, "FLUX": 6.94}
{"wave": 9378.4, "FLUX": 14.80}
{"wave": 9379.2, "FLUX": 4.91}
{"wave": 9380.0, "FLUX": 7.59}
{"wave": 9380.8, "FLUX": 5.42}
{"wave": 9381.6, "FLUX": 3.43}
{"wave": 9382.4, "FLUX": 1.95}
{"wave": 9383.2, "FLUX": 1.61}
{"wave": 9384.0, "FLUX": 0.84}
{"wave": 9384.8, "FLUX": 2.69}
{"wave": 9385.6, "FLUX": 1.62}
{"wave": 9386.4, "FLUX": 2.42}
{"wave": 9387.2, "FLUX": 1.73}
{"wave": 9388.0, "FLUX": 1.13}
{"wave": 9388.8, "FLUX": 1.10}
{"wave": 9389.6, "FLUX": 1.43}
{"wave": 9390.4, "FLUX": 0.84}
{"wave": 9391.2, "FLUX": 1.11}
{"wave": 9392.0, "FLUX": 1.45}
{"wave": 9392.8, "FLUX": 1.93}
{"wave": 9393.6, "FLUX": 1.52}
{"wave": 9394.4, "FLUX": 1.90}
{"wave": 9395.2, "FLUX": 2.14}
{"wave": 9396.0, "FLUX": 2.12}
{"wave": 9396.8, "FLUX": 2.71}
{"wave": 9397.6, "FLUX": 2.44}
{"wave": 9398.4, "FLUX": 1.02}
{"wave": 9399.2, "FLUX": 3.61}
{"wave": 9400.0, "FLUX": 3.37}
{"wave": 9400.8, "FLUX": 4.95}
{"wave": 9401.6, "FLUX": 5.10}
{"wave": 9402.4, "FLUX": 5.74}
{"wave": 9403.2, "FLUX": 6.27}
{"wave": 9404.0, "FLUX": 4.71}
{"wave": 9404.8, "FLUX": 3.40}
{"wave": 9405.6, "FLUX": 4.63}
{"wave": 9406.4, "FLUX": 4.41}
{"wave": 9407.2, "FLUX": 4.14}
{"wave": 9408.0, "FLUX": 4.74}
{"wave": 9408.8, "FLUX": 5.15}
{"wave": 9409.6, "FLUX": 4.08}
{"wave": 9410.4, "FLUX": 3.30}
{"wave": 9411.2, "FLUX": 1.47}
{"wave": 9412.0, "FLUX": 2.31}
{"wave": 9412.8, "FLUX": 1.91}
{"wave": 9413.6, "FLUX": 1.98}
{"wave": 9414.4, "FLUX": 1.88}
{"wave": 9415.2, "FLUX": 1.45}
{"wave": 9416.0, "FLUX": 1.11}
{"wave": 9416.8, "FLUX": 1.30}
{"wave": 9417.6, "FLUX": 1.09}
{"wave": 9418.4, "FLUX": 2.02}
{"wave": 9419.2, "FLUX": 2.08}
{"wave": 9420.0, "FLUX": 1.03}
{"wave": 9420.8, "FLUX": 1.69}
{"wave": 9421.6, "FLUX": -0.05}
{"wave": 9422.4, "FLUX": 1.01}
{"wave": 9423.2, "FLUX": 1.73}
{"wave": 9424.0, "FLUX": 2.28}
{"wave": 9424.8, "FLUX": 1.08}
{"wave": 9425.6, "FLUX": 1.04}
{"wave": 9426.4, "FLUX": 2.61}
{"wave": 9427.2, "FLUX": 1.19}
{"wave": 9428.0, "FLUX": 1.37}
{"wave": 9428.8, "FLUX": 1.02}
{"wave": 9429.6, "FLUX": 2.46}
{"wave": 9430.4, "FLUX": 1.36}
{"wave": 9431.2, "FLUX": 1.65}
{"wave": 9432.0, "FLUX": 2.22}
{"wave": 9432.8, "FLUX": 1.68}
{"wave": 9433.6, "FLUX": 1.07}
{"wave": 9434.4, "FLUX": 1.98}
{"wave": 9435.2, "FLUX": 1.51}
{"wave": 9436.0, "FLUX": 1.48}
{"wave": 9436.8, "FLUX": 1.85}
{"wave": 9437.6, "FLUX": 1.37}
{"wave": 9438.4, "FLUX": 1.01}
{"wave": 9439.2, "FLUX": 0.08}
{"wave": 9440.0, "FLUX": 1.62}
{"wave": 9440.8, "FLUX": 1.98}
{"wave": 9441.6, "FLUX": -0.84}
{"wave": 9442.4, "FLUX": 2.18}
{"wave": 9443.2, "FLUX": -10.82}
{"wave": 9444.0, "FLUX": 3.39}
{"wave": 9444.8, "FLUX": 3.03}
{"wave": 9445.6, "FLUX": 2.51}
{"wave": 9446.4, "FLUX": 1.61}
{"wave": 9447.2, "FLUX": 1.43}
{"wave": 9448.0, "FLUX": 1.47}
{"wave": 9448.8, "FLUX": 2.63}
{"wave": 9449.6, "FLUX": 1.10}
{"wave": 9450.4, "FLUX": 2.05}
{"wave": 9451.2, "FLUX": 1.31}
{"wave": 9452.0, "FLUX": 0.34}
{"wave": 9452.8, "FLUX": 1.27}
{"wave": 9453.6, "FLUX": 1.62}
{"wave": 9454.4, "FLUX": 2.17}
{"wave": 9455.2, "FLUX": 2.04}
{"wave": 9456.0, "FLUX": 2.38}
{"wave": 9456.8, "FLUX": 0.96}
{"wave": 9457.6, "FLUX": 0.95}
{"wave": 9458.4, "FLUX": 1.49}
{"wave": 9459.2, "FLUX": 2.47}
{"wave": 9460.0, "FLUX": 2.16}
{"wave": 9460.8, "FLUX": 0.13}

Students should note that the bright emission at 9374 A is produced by Halpha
